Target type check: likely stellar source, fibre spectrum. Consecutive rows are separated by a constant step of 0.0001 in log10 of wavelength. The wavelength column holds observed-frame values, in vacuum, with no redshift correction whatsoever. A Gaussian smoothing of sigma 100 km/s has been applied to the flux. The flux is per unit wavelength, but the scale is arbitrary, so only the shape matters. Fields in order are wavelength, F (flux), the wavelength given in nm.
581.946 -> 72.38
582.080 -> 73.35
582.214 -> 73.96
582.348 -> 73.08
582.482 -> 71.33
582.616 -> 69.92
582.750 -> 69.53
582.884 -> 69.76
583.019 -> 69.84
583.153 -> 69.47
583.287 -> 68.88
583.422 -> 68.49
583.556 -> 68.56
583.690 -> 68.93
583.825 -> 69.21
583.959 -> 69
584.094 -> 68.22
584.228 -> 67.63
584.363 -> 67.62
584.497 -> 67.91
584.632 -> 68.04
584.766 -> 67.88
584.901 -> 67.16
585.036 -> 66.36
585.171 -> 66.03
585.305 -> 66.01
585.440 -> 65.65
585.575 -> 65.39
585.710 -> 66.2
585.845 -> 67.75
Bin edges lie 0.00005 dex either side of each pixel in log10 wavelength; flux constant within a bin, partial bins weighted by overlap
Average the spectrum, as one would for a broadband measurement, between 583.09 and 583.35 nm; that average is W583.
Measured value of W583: 69.3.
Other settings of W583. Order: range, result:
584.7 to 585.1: 67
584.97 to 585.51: 66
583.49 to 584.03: 68.9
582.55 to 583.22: 69.7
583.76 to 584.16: 68.8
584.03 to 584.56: 67.9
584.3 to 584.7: 68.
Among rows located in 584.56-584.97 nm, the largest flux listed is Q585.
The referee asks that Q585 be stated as 68.04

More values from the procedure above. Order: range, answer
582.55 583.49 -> 69.92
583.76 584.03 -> 69.21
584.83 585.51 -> 67.16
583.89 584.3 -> 69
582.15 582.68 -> 73.96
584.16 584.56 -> 67.91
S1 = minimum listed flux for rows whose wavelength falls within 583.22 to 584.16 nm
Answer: 68.22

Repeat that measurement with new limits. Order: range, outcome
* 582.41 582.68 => 69.92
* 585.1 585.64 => 65.39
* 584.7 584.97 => 67.16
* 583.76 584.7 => 67.62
